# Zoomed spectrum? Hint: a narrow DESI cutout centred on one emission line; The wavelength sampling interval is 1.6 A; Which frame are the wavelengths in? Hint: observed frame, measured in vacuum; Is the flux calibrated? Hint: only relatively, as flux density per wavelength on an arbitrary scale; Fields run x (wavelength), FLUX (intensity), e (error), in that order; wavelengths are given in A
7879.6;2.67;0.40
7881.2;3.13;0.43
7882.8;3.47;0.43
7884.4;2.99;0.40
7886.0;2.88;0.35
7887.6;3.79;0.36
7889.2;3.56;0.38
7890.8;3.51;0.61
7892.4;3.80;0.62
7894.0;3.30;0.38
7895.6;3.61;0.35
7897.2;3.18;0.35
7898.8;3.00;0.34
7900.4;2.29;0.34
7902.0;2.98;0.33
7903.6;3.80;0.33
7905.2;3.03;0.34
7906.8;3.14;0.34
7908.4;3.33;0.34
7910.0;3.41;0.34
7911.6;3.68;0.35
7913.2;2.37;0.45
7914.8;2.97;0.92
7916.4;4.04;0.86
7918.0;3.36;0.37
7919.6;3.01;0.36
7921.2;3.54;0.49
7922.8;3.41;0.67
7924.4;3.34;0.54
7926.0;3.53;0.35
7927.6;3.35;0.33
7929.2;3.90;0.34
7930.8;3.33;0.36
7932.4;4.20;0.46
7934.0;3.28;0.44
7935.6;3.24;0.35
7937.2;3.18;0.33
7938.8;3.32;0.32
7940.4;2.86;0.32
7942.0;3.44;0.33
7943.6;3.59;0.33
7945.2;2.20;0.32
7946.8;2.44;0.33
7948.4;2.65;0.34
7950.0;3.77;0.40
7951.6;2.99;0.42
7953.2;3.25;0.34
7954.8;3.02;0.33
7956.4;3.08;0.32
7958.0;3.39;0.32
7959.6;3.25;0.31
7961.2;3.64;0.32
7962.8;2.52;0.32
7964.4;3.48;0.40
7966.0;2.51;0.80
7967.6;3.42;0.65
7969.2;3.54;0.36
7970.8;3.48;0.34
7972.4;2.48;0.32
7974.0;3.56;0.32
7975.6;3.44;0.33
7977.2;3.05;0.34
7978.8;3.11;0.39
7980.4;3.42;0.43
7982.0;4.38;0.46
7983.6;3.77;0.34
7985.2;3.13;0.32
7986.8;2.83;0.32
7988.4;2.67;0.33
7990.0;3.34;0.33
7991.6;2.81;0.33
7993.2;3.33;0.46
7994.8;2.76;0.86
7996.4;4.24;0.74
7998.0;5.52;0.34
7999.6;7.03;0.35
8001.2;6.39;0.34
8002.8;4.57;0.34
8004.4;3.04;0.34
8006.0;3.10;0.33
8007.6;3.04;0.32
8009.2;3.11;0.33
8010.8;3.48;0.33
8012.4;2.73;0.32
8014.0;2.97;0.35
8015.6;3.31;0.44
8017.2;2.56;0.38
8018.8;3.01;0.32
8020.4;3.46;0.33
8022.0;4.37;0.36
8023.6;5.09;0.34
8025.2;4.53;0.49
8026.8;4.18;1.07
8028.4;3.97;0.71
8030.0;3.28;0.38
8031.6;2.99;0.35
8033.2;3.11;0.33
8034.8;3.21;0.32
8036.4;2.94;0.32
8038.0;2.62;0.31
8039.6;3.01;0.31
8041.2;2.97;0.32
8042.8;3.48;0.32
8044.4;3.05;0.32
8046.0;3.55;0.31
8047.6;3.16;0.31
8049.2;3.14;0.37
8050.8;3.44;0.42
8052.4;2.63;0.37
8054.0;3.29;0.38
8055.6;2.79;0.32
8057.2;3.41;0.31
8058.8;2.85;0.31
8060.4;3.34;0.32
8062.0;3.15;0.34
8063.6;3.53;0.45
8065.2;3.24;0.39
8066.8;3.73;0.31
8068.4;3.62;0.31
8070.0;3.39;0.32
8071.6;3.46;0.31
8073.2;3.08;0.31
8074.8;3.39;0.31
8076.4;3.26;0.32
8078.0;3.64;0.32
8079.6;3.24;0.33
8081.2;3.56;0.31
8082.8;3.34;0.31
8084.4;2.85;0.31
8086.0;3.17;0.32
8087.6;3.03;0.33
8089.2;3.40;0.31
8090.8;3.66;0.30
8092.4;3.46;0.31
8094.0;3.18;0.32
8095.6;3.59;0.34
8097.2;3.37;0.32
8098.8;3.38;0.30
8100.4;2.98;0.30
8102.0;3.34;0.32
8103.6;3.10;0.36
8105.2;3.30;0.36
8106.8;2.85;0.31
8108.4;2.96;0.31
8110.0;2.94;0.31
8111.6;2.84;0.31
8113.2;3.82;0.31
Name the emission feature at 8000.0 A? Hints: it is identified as H-alpha 6563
